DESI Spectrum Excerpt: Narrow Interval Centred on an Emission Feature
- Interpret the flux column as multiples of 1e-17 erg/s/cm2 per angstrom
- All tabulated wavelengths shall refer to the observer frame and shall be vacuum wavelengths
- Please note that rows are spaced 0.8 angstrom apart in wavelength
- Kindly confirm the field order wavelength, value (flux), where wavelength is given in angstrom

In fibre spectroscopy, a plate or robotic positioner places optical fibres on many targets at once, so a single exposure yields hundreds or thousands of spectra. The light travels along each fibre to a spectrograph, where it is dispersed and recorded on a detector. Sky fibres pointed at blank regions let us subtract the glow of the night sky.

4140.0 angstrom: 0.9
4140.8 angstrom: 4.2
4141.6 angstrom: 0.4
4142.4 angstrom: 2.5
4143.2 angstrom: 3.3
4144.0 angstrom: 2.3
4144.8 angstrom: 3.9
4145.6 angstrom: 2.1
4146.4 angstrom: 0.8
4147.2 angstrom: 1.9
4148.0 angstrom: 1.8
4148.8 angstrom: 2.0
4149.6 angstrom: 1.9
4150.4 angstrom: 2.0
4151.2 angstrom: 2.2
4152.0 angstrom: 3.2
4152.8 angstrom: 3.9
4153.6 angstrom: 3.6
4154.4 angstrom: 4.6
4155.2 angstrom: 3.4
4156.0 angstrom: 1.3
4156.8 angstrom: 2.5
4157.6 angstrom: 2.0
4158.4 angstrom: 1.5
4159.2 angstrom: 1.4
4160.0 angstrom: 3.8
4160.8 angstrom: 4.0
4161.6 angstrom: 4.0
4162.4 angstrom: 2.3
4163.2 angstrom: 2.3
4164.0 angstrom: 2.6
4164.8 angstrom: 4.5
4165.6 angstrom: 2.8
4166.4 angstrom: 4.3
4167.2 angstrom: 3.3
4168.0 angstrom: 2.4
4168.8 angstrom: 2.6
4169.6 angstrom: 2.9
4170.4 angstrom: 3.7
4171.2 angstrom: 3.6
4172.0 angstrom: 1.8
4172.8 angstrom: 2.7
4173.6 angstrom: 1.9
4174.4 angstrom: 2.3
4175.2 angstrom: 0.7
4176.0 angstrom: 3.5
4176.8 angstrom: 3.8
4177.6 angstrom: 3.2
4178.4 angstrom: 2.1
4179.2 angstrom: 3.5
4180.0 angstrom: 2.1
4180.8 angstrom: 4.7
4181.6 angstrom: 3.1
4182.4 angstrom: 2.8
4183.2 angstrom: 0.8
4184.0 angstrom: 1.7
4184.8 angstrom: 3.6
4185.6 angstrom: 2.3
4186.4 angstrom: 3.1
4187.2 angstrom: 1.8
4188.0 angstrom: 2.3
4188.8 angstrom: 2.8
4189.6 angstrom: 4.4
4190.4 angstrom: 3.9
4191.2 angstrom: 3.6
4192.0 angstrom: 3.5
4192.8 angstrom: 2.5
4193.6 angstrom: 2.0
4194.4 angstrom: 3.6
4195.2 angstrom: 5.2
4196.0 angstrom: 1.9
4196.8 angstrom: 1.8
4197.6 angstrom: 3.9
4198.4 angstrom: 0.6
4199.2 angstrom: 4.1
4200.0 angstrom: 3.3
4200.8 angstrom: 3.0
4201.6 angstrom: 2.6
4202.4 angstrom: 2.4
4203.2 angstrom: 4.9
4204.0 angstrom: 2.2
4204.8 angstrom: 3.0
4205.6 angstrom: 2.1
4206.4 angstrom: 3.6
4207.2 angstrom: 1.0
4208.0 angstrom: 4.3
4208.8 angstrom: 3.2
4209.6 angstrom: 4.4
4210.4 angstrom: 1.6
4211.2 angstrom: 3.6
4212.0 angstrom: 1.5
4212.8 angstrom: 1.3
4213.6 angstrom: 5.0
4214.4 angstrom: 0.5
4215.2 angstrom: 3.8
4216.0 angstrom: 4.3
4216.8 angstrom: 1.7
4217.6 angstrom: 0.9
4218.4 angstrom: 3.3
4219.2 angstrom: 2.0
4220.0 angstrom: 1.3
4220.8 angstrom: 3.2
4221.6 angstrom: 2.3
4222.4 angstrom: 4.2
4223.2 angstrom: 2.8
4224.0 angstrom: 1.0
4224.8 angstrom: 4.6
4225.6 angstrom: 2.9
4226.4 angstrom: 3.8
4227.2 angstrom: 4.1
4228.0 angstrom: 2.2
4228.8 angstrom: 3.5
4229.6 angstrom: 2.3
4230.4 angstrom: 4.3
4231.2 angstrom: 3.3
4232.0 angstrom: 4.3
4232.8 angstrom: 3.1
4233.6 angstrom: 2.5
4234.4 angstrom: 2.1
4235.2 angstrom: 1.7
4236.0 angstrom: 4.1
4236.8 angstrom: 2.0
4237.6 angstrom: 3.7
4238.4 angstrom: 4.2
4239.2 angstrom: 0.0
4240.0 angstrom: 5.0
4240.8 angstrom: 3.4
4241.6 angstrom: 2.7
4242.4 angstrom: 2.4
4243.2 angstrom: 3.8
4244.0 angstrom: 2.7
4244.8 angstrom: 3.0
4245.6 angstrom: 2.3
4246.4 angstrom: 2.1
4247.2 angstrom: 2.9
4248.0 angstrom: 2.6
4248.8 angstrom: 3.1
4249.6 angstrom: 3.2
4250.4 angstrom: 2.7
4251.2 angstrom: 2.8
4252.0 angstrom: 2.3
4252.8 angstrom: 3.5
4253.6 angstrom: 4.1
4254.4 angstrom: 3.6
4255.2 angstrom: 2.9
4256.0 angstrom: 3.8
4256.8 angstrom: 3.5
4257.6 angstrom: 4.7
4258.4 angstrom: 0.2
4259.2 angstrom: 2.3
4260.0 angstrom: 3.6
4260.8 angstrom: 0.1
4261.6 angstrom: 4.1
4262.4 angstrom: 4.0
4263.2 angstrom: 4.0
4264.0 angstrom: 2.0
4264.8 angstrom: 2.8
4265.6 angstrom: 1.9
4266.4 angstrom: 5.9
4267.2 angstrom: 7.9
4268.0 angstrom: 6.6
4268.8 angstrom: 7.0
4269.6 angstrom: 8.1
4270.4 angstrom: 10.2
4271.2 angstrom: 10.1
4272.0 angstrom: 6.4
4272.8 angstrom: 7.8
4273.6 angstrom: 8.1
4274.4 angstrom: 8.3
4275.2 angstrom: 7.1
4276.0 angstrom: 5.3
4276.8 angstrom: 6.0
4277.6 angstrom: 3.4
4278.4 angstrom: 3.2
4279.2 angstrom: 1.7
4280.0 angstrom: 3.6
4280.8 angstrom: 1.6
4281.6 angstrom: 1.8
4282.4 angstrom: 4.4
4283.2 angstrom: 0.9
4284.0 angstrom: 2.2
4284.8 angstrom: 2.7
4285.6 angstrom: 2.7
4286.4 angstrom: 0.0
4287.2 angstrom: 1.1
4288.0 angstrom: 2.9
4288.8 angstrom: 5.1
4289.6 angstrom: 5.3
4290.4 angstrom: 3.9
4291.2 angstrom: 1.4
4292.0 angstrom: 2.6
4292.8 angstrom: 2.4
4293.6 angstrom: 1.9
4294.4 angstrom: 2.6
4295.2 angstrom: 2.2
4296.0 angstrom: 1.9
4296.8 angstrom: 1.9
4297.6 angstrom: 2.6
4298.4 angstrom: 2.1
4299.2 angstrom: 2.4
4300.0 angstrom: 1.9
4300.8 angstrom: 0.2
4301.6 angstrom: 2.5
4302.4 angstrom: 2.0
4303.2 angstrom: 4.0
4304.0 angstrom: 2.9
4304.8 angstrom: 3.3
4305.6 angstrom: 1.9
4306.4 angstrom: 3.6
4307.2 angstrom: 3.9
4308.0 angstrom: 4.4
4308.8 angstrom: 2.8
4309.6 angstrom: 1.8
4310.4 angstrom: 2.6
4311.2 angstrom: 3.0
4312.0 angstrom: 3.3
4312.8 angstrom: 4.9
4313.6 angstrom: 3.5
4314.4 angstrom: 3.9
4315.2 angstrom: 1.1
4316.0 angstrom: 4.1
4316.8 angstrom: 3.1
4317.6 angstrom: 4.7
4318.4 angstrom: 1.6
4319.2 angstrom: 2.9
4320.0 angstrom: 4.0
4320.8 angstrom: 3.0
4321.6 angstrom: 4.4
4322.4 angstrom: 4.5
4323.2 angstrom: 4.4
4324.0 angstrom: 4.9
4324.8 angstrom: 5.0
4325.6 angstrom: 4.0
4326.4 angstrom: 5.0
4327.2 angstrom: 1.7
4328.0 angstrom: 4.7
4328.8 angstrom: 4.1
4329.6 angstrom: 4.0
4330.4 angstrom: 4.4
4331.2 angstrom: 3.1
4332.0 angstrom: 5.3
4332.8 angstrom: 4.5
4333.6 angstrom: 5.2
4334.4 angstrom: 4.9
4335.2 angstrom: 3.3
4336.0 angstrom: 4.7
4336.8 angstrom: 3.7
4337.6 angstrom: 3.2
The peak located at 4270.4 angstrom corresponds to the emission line [O II]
